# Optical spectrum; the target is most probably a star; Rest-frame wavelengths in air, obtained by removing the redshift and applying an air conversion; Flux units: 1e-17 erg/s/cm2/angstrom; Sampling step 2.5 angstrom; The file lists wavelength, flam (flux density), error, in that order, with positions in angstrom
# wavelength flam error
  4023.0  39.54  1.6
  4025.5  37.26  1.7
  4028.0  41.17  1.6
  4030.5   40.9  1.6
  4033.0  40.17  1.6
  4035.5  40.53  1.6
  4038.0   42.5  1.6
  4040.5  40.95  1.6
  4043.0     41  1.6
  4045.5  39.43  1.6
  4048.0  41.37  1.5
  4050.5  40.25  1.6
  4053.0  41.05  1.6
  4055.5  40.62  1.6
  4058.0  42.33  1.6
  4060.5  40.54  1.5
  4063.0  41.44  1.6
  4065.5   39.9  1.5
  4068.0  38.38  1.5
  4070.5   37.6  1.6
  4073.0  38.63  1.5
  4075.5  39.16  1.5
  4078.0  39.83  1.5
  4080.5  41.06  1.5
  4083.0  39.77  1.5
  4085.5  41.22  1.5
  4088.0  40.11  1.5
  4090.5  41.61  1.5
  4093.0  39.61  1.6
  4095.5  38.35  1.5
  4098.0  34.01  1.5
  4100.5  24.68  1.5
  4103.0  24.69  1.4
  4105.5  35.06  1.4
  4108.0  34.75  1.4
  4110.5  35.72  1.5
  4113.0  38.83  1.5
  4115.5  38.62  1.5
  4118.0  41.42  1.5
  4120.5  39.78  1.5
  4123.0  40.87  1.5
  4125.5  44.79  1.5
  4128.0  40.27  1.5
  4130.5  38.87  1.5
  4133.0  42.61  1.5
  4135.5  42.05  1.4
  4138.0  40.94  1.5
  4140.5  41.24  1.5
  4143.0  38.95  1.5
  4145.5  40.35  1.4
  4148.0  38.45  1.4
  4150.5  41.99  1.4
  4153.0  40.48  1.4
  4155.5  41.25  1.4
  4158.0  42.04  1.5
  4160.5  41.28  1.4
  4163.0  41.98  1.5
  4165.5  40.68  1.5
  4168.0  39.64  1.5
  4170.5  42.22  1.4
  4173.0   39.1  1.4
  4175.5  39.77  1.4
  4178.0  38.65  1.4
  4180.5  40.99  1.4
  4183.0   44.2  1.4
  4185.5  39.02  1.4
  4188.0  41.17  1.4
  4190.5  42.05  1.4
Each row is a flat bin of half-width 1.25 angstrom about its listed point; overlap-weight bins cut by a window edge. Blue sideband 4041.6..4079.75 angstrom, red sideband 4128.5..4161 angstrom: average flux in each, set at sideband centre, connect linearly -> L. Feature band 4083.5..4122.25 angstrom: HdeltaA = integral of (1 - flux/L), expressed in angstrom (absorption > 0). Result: 3.6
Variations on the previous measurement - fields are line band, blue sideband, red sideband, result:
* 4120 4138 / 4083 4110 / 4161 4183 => -1.7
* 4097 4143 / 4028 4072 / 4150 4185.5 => 3.4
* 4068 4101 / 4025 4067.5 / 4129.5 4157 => 1.8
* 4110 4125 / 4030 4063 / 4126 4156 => 0.4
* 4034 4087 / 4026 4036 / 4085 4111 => -3.1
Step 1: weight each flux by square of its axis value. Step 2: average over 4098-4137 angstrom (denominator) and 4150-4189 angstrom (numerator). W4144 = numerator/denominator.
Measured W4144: 1.1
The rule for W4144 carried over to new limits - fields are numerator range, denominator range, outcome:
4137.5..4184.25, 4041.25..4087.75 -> 1.06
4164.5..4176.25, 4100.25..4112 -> 1.31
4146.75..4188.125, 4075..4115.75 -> 1.15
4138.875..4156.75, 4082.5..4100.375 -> 1.08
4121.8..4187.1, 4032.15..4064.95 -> 1.05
